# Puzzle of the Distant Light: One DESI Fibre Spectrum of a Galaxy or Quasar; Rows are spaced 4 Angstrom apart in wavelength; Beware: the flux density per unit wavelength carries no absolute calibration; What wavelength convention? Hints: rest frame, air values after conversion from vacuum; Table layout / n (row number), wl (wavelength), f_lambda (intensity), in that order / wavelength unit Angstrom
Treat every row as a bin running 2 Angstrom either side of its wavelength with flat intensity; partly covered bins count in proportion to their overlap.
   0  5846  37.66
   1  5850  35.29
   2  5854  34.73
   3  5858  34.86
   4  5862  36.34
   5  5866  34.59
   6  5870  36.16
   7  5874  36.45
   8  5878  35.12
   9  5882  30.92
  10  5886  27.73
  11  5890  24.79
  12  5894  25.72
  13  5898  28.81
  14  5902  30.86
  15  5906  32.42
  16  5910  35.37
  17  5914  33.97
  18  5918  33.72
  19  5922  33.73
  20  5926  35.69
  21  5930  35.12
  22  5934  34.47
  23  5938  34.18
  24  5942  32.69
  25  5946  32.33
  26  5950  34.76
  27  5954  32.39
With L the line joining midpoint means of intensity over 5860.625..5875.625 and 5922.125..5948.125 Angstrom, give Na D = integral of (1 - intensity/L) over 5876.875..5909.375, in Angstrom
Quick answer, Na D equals 5.11 Angstrom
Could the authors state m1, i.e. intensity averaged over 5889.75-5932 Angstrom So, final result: 32.1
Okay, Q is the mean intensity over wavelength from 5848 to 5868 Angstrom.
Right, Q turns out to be 35.2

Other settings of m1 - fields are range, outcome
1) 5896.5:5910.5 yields 31.6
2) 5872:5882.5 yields 34.6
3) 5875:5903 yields 29.3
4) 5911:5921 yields 34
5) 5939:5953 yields 33.3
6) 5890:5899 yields 26.5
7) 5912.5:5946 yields 34.1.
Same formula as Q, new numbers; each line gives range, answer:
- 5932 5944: 33.8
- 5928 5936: 34.8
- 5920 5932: 34.8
